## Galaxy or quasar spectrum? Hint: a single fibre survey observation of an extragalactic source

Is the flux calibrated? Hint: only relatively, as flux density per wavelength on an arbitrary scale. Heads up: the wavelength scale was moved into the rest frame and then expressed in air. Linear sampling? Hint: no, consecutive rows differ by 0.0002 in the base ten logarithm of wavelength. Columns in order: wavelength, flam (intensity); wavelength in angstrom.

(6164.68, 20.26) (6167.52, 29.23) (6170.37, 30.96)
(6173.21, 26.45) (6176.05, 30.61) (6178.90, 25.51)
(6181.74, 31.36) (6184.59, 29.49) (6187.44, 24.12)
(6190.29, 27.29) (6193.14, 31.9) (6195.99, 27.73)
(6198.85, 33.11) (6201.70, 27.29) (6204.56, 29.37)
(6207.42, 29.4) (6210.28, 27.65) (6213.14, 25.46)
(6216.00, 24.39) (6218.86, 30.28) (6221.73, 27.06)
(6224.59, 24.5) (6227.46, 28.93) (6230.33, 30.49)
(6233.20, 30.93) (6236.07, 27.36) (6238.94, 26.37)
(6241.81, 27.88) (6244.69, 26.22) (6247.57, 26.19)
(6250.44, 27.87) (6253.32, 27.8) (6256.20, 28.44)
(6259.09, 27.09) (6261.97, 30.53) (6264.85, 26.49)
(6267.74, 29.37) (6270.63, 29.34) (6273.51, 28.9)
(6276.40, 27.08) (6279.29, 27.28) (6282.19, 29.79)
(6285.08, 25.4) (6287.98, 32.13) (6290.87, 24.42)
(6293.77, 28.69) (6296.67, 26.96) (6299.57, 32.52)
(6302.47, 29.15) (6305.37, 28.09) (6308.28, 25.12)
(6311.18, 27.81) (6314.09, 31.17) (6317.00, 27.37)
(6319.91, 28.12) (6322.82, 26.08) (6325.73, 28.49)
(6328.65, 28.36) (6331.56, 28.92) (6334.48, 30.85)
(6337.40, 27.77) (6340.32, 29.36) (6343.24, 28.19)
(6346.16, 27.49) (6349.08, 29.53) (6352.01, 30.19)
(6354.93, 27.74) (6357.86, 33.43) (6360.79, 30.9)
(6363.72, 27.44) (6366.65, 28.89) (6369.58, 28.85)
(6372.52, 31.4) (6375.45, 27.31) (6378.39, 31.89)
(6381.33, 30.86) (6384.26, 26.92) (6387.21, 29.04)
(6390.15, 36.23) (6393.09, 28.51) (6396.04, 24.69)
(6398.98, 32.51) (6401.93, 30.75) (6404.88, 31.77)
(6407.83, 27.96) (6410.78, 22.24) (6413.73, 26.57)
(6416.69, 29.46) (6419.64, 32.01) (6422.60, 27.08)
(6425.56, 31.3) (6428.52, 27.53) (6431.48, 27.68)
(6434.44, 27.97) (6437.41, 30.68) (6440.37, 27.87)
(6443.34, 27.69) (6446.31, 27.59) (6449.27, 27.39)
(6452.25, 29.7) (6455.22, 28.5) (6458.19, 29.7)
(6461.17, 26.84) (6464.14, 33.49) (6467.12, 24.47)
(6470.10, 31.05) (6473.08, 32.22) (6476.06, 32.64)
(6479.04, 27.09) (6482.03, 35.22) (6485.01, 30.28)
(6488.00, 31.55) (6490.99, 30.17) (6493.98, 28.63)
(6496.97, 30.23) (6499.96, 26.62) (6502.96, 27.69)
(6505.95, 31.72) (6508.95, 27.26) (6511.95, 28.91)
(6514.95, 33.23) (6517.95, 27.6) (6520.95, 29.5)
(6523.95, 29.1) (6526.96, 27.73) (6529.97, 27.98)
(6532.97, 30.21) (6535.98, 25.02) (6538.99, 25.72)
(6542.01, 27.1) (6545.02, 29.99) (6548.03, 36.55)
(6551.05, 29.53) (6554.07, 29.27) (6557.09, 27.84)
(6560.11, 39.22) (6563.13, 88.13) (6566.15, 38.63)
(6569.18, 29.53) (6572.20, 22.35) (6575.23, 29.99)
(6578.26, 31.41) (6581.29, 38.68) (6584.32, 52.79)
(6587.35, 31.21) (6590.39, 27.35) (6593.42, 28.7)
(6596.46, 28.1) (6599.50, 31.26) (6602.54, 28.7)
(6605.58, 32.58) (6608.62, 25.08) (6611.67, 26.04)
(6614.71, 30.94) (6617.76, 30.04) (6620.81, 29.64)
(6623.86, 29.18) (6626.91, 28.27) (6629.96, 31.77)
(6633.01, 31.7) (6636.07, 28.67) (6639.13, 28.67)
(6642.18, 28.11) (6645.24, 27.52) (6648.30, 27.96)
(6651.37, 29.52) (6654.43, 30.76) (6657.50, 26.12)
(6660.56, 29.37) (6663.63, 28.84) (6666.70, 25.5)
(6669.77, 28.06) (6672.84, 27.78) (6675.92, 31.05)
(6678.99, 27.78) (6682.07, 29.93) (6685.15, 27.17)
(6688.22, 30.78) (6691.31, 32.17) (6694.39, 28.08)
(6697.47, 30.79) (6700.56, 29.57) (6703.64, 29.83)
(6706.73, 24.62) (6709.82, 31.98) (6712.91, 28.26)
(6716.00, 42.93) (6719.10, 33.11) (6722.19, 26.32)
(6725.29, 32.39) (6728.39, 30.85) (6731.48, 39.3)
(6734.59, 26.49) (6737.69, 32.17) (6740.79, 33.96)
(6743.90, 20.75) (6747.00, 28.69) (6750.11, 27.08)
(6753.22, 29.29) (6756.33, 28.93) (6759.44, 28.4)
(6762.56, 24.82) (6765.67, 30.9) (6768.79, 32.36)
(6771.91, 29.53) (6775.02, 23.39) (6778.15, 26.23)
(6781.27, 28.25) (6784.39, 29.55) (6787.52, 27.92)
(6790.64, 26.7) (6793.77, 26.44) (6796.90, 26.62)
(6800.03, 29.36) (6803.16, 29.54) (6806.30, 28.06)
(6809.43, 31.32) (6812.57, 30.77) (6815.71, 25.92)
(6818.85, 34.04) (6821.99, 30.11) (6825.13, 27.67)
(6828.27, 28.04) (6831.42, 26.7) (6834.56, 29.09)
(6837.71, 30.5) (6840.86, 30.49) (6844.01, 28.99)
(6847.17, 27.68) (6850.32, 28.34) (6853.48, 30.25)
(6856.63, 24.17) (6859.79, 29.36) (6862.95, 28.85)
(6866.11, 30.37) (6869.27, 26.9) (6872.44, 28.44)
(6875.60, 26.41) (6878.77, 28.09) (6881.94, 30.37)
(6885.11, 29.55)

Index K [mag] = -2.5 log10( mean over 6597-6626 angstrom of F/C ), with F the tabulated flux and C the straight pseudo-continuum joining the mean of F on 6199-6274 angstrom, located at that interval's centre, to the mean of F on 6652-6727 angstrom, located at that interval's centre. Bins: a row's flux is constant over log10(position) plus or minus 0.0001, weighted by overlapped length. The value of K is 0.01 mag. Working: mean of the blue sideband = 28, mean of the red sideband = 29.7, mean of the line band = 29.2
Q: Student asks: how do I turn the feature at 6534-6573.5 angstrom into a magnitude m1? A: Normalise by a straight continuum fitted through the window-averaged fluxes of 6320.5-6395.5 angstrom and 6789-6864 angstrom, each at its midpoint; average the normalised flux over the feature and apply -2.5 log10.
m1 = -0.19 mag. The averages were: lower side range 29.3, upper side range 28.7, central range 34.5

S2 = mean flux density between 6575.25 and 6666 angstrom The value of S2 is 30.3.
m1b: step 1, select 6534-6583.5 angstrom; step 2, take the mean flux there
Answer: 34.5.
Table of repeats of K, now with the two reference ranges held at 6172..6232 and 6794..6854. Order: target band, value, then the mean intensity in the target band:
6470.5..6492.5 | -0.098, 31.3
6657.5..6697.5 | 0.000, 28.9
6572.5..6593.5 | -0.183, 34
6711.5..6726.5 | -0.132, 32.6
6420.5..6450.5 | 0.007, 28.4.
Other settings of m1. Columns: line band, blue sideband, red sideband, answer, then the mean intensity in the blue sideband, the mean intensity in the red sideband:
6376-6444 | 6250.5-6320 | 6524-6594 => 0.06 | 28.3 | 33.7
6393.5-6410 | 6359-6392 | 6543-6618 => 0.05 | 30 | 33.8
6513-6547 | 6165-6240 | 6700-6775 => 0.03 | 28.2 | 30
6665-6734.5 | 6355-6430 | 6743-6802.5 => -0.08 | 29.4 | 27.8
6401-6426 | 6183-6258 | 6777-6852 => -0.02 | 28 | 28.7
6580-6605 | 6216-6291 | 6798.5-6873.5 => -0.17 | 28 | 29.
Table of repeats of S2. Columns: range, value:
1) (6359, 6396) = 29.7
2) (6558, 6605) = 36.2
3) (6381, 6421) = 29.2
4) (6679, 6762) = 30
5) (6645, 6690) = 28.6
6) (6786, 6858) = 28.7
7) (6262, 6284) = 28.4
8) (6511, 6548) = 28.8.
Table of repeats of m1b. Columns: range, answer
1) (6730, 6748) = 30.2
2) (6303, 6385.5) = 28.9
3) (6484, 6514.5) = 29.4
